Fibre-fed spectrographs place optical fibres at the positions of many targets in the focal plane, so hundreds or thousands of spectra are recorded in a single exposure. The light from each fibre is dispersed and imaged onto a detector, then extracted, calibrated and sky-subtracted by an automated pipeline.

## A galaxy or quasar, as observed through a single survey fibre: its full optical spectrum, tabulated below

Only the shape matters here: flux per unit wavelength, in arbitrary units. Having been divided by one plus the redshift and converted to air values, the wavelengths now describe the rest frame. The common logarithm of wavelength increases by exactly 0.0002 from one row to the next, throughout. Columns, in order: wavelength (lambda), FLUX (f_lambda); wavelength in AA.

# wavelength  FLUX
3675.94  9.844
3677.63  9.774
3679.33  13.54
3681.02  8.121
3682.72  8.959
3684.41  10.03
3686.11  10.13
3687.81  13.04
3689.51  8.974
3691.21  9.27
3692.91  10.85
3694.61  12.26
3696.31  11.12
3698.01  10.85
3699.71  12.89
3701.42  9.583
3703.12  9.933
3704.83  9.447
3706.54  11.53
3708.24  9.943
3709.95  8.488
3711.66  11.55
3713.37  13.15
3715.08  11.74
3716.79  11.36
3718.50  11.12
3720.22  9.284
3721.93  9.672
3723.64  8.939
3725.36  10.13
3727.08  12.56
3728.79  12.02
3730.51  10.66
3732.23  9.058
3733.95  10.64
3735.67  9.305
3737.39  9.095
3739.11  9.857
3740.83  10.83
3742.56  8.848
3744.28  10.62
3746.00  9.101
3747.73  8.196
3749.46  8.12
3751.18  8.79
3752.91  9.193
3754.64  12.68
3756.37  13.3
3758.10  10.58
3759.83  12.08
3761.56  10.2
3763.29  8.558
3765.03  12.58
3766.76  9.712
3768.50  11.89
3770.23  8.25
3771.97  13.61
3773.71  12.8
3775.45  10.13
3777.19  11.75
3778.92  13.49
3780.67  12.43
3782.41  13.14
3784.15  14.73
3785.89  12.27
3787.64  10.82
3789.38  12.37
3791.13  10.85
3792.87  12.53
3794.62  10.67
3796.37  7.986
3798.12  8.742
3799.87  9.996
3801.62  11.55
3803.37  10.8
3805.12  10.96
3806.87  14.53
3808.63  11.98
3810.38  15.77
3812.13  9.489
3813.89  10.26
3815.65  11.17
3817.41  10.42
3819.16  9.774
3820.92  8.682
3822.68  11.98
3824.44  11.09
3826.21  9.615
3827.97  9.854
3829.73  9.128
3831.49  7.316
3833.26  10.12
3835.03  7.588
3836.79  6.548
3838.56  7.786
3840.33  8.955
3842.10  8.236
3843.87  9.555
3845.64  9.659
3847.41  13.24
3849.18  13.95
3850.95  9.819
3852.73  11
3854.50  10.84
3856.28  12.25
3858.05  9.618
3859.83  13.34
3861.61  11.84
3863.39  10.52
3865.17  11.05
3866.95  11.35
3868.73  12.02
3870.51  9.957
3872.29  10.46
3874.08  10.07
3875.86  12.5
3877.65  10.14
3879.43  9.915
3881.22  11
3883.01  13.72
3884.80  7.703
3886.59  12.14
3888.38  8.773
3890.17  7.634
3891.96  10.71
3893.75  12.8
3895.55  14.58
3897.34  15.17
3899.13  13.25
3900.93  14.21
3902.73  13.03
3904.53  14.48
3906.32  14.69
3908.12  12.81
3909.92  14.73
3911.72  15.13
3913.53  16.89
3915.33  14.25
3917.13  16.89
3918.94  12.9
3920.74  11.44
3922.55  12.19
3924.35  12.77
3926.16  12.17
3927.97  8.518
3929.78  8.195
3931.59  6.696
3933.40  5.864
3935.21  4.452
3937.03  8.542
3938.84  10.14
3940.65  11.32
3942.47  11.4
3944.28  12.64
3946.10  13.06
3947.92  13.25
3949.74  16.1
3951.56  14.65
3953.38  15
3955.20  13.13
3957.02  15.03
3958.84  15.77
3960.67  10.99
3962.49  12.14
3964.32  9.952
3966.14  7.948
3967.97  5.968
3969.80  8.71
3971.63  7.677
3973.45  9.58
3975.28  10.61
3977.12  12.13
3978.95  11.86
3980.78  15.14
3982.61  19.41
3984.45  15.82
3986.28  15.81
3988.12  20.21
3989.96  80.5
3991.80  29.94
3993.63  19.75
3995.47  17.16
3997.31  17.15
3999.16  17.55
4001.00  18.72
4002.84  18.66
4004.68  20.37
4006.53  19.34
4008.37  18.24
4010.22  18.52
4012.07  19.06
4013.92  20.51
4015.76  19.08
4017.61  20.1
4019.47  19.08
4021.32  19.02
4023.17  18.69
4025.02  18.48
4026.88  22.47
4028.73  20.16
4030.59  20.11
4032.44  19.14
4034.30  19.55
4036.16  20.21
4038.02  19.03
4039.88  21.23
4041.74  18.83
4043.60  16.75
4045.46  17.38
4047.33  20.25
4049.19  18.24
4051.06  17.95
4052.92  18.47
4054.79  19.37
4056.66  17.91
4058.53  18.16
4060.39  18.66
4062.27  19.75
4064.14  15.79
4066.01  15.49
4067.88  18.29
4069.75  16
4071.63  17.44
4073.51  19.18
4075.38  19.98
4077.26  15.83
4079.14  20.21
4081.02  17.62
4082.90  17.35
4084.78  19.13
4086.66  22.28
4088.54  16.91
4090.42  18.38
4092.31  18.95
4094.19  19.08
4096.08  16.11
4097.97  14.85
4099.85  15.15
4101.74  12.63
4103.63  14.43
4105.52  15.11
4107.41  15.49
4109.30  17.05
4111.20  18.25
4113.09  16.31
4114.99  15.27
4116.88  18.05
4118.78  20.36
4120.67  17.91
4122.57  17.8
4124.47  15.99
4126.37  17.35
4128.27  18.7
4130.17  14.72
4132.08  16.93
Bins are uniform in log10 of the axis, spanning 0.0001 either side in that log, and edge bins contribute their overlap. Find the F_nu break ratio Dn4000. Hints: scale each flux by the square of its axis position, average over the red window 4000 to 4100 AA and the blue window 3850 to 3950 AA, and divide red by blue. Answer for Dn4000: 1.7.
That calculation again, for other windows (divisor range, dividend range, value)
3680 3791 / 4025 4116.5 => 1.98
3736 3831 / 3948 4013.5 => 1.74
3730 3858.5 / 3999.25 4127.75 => 1.97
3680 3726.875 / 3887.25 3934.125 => 1.31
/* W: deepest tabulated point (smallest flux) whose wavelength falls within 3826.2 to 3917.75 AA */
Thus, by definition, 6.548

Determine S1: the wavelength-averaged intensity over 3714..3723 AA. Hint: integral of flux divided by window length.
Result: 10.7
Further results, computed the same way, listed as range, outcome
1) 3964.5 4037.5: 18.7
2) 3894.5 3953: 12.4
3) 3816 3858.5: 9.9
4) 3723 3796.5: 10.9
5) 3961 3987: 11.6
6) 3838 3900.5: 11.1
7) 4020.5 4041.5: 19.8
